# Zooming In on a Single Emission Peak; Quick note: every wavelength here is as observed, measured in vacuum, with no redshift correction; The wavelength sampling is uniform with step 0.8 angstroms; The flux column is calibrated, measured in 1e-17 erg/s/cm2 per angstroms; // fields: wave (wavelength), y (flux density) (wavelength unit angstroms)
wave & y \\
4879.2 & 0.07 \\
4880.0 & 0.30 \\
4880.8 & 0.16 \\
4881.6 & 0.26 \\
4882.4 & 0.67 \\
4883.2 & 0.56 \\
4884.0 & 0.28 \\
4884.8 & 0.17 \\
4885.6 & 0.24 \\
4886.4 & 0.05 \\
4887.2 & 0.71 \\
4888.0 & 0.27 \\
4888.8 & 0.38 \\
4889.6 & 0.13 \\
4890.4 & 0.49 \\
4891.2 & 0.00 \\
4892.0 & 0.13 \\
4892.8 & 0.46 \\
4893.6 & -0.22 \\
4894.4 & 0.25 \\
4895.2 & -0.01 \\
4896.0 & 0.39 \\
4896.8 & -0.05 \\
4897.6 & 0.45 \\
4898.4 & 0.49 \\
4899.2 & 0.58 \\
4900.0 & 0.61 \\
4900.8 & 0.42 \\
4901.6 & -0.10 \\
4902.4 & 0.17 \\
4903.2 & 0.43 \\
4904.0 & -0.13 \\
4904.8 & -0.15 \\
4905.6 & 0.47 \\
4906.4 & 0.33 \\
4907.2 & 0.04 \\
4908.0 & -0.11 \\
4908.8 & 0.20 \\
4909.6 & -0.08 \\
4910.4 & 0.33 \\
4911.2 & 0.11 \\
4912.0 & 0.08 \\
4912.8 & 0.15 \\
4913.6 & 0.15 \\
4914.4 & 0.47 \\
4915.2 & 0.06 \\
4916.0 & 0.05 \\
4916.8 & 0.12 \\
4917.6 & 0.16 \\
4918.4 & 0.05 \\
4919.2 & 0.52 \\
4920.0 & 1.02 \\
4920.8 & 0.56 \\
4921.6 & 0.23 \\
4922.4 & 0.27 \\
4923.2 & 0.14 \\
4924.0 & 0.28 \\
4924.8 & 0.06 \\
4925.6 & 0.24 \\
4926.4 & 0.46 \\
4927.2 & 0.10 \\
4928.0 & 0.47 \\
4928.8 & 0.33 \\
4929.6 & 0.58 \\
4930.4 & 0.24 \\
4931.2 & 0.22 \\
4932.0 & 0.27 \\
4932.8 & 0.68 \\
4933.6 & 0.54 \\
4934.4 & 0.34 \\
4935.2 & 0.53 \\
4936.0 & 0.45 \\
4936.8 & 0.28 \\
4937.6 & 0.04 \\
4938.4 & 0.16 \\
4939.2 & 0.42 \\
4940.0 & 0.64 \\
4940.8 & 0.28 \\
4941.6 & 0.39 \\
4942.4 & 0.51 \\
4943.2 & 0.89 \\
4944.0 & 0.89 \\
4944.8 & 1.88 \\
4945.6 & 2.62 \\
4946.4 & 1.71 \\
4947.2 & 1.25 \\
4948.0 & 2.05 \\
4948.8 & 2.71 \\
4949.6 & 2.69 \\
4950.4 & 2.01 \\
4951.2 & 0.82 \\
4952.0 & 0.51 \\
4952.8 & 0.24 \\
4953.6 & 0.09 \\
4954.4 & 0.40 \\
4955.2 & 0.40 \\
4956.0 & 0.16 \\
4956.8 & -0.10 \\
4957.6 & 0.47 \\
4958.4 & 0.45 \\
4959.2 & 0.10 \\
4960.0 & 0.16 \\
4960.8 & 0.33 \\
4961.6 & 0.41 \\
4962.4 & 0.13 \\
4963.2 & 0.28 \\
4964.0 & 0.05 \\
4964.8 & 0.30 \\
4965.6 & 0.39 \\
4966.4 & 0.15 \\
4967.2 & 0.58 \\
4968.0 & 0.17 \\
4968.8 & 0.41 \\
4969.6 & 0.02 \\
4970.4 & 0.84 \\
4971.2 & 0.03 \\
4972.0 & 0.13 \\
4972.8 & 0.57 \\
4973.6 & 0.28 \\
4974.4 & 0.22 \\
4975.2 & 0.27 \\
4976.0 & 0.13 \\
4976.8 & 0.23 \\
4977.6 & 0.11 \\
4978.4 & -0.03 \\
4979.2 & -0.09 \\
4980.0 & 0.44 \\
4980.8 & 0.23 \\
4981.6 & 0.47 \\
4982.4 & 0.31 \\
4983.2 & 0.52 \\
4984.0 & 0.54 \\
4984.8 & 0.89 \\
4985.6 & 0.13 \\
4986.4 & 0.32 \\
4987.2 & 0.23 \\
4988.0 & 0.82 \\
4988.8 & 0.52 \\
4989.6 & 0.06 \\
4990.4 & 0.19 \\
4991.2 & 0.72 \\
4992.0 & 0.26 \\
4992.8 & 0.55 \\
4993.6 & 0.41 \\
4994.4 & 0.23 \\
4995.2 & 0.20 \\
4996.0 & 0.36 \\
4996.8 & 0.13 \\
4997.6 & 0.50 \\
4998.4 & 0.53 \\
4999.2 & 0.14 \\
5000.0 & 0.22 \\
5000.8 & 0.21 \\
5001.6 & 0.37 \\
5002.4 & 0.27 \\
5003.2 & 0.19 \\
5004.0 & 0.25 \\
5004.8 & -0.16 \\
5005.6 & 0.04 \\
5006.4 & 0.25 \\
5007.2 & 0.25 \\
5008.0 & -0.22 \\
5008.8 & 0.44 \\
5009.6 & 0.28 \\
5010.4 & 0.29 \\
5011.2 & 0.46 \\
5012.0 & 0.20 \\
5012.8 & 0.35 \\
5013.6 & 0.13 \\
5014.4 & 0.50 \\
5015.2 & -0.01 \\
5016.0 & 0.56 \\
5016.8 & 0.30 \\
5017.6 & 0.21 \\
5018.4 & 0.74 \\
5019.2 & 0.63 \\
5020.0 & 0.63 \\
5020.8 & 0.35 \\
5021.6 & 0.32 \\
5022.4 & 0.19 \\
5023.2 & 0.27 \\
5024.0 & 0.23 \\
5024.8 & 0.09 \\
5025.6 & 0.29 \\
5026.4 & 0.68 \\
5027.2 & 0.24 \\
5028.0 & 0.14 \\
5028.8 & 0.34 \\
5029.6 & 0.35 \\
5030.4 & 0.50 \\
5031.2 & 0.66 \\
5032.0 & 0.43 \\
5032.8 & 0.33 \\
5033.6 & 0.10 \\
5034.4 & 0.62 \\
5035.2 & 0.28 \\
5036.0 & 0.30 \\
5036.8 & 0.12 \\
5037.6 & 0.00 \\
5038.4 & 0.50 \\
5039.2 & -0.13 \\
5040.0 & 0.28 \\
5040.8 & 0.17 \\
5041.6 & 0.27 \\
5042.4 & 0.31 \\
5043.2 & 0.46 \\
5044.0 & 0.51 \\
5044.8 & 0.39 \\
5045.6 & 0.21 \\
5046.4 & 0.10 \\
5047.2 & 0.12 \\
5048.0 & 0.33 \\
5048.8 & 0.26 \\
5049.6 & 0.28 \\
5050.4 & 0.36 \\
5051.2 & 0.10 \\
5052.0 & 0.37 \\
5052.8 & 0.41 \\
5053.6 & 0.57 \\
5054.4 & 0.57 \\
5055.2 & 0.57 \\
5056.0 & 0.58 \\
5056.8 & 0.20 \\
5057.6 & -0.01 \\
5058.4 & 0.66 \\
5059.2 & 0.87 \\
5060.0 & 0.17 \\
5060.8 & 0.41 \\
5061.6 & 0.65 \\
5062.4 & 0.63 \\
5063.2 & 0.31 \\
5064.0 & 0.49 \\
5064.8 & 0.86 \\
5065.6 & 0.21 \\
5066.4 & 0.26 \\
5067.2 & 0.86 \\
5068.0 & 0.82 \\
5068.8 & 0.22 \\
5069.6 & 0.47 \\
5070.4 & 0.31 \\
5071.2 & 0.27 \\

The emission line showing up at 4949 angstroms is [O II]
